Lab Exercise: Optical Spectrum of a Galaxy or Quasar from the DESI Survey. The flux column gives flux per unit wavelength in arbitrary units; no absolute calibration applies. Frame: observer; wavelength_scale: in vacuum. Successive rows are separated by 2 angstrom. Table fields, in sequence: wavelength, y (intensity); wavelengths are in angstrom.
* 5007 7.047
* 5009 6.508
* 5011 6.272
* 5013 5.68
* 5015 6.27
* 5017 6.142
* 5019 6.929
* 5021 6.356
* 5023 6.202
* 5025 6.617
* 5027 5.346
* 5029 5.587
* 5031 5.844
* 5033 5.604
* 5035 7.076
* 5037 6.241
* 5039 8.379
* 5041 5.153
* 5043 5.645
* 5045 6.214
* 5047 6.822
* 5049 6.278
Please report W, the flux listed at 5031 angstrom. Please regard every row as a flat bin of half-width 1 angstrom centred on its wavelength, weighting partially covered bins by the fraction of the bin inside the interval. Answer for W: 5.844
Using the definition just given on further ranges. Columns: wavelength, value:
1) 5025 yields 6.617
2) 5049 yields 6.278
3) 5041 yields 5.153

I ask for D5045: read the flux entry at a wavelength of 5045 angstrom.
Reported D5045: 6.214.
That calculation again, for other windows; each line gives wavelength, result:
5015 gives 6.27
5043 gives 5.645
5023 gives 6.202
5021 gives 6.356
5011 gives 6.272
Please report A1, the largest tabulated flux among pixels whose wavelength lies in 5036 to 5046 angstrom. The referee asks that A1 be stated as 8.379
